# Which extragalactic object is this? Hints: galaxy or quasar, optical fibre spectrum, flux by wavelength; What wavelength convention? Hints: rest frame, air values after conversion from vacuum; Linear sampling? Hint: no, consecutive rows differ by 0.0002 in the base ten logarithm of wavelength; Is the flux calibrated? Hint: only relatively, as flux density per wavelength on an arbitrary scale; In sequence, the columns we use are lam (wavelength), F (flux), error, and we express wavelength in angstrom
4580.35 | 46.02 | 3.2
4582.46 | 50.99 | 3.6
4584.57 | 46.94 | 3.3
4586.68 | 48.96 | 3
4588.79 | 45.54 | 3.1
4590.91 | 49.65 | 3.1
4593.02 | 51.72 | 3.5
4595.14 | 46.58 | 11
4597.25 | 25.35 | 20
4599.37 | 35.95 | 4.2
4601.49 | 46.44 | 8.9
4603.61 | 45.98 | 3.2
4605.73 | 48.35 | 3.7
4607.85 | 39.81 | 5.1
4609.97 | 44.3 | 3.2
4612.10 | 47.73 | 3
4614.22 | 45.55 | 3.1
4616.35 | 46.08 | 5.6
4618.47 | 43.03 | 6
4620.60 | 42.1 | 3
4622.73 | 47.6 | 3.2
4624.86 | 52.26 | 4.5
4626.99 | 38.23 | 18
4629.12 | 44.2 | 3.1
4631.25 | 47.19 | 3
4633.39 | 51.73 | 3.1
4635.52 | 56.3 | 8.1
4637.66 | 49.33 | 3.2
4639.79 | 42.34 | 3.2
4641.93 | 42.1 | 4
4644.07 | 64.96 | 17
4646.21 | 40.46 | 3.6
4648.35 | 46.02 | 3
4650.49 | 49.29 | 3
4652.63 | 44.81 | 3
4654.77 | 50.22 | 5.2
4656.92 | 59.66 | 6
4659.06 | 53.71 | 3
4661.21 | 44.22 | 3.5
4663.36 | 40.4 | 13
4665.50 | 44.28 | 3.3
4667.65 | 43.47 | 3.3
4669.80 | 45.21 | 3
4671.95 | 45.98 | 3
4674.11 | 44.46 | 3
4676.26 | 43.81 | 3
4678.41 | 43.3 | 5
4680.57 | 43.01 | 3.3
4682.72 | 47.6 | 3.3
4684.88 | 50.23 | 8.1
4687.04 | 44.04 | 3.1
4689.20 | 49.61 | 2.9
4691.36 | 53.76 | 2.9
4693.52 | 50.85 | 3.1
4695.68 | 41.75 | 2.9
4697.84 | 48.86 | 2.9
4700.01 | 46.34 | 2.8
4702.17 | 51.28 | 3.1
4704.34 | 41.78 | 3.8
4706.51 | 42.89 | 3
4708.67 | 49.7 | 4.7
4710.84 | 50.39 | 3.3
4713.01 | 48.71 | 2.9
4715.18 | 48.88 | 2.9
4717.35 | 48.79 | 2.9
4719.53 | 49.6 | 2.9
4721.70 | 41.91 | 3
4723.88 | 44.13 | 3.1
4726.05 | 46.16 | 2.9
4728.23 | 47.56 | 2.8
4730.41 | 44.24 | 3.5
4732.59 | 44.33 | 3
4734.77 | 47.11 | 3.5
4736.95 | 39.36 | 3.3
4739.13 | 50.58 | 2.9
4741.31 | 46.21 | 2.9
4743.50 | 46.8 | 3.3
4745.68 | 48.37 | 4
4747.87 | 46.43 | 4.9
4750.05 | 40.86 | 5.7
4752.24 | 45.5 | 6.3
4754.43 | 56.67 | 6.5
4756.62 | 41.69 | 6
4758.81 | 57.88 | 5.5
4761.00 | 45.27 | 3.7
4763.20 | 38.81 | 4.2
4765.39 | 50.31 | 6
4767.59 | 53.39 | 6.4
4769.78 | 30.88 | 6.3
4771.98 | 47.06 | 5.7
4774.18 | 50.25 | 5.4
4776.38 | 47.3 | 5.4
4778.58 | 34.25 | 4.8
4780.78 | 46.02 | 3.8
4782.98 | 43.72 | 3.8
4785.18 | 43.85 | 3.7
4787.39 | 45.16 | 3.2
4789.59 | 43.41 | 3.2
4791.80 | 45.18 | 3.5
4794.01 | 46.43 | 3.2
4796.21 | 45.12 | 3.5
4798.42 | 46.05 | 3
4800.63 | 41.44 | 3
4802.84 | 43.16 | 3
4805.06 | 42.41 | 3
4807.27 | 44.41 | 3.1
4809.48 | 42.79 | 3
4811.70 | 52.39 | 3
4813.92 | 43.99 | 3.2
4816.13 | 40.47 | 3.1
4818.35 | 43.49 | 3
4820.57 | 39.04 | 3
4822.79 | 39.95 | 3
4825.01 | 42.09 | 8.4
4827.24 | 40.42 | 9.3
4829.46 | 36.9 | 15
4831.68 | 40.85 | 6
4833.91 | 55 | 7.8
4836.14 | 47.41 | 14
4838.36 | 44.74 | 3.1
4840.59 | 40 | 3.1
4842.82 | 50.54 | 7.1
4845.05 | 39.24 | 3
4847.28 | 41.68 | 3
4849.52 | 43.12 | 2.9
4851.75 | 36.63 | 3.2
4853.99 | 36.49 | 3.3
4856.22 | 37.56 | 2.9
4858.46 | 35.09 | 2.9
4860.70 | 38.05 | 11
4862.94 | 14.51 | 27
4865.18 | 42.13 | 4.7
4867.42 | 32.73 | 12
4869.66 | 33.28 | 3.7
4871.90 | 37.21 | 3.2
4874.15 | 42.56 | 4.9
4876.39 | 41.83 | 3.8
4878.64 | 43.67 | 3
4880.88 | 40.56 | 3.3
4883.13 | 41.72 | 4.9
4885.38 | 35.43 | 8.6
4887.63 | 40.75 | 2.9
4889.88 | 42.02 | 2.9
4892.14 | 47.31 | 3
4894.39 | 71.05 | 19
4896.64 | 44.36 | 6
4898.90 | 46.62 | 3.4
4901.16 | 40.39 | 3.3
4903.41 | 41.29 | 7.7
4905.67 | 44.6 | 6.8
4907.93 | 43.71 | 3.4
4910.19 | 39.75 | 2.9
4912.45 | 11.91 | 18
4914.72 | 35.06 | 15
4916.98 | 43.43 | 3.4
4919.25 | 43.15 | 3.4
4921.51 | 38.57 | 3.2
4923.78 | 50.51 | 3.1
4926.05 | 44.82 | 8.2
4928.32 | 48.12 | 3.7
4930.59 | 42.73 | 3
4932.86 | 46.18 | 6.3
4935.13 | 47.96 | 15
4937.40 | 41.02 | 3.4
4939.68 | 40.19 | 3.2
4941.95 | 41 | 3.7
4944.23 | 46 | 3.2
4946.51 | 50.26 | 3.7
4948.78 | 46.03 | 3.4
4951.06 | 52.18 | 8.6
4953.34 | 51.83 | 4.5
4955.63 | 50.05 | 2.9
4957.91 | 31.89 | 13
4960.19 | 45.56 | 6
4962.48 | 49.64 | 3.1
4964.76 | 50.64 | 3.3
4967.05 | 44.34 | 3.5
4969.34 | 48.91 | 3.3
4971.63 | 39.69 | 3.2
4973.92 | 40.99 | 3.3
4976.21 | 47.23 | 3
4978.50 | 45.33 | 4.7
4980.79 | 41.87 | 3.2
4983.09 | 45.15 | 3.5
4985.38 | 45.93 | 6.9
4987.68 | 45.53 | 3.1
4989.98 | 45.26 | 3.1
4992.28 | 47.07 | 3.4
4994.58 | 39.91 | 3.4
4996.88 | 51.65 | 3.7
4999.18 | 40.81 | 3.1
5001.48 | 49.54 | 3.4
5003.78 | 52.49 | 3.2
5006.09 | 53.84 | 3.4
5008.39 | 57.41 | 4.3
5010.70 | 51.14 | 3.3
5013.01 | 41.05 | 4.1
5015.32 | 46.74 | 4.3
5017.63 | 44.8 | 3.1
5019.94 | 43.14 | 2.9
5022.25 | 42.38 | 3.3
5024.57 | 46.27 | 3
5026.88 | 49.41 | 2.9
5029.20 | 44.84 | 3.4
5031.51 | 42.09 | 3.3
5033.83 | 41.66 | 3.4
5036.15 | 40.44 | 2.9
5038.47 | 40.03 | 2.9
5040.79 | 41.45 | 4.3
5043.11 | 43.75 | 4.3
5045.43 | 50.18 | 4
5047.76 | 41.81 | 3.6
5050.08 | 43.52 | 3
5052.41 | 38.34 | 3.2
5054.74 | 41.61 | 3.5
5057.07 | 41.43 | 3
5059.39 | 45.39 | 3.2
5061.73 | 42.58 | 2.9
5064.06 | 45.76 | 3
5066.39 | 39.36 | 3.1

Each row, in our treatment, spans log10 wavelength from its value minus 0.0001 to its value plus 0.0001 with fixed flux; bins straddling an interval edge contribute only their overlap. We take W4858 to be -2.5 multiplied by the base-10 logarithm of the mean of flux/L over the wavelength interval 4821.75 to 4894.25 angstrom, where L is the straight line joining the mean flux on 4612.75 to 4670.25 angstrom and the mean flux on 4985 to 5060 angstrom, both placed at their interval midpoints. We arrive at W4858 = 0.141 mag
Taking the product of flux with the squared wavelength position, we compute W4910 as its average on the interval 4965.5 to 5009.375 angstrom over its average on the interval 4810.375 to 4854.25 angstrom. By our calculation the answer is 1.2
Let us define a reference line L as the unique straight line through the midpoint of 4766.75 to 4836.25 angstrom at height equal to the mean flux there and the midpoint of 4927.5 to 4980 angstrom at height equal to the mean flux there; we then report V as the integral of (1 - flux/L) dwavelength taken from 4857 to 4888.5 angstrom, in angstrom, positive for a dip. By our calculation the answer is 5.3 angstrom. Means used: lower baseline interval 43.8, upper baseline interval 45.5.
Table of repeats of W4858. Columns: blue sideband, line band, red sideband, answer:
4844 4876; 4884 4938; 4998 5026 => -0.07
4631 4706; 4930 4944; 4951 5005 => 0.07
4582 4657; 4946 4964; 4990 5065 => -0.04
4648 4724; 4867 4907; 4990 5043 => 0.08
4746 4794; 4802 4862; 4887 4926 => 0.05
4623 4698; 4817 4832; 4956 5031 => 0.16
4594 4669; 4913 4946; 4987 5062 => 0.06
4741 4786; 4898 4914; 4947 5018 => 0.21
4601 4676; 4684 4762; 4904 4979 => -0.03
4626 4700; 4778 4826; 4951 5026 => 0.08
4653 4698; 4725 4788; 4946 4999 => 0.02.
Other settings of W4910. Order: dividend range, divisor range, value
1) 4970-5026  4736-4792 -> 1.11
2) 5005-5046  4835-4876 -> 1.26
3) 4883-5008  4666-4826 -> 1.07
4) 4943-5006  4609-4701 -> 1.12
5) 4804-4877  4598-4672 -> 0.95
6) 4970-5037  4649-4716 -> 1.11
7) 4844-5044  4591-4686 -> 1.07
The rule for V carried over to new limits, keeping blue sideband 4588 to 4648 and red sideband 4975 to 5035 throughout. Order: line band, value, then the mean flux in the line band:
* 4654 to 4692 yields -0.9 angstrom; 46.9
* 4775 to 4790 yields 0.8 angstrom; 43.5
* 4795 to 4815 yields 0.6 angstrom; 44.7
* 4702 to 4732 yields -0.5 angstrom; 46.7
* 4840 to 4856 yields 1.8 angstrom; 40.9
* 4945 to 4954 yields -0.7 angstrom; 49.8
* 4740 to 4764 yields -0.5 angstrom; 46.9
